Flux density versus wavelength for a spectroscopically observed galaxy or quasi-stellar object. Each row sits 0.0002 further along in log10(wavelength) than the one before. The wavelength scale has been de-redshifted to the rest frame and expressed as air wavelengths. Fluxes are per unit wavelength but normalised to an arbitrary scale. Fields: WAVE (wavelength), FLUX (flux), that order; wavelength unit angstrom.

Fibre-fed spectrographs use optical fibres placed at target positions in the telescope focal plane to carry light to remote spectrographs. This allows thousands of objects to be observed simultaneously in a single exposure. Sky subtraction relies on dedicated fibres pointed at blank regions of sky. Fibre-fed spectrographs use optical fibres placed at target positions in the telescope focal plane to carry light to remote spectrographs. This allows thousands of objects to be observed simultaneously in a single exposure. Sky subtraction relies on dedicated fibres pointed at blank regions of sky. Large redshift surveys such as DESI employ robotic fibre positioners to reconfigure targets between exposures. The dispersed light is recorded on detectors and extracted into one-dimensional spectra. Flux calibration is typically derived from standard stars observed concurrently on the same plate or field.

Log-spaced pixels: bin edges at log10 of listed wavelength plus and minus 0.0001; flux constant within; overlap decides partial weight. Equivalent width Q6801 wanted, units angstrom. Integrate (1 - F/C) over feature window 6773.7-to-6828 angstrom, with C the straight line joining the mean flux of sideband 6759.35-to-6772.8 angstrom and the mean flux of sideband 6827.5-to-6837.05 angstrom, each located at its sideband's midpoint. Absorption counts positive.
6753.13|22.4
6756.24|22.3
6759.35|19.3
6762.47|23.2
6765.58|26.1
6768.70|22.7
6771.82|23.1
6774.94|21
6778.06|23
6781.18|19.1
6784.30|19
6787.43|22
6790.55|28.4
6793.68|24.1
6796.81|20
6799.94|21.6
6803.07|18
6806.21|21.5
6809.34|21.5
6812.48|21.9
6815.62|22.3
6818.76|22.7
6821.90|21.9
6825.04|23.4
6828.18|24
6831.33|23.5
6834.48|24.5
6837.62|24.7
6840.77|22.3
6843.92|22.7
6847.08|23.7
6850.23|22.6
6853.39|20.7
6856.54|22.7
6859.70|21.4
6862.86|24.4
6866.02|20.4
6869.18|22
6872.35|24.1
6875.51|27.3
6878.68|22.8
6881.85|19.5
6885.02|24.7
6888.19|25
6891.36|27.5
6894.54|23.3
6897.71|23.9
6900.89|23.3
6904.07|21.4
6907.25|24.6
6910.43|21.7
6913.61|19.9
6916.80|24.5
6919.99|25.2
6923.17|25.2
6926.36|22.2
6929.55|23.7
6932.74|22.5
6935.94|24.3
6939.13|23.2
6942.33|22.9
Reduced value 4.1 angstrom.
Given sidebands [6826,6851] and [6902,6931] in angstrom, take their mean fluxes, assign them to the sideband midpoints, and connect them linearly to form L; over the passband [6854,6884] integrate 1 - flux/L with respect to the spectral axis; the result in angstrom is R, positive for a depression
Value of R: 0.9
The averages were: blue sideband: 23.5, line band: 22.7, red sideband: 23.2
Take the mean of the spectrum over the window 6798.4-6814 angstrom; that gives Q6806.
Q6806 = 20.9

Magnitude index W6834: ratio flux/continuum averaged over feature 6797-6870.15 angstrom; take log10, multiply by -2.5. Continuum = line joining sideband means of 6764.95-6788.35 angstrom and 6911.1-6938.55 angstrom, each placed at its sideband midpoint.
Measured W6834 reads 0.005 mag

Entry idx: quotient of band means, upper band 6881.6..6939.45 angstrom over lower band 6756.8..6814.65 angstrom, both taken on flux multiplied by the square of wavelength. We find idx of 1.11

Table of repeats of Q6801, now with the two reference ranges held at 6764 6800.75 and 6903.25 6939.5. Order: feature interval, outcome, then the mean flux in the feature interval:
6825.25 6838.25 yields -0.7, 24.1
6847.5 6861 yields 0.5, 22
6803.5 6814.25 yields 0.7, 21.2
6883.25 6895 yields -1.1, 25.2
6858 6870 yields 0.5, 22.1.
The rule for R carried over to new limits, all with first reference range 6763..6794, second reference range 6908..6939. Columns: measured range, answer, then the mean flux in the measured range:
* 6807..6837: 0.1 angstrom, 22.9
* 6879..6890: 0.0 angstrom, 23.1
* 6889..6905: -0.6 angstrom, 24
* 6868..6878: -0.6 angstrom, 24.4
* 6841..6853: 0.2 angstrom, 22.7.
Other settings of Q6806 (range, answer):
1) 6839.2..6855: 22.4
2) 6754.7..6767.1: 22.7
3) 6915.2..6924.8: 24.9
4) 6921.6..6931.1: 23.7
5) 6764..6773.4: 24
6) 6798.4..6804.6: 19.8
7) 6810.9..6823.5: 22.2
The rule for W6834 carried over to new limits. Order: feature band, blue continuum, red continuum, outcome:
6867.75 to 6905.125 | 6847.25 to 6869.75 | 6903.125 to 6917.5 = -0.072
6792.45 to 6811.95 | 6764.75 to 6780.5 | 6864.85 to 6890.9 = 0.093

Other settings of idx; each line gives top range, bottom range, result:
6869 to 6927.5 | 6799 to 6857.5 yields 1.07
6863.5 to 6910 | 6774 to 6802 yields 1.10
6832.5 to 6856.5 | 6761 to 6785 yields 1.06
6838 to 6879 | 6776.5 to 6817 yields 1.07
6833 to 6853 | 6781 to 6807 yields 1.09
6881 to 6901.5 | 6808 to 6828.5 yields 1.10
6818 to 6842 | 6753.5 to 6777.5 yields 1.06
